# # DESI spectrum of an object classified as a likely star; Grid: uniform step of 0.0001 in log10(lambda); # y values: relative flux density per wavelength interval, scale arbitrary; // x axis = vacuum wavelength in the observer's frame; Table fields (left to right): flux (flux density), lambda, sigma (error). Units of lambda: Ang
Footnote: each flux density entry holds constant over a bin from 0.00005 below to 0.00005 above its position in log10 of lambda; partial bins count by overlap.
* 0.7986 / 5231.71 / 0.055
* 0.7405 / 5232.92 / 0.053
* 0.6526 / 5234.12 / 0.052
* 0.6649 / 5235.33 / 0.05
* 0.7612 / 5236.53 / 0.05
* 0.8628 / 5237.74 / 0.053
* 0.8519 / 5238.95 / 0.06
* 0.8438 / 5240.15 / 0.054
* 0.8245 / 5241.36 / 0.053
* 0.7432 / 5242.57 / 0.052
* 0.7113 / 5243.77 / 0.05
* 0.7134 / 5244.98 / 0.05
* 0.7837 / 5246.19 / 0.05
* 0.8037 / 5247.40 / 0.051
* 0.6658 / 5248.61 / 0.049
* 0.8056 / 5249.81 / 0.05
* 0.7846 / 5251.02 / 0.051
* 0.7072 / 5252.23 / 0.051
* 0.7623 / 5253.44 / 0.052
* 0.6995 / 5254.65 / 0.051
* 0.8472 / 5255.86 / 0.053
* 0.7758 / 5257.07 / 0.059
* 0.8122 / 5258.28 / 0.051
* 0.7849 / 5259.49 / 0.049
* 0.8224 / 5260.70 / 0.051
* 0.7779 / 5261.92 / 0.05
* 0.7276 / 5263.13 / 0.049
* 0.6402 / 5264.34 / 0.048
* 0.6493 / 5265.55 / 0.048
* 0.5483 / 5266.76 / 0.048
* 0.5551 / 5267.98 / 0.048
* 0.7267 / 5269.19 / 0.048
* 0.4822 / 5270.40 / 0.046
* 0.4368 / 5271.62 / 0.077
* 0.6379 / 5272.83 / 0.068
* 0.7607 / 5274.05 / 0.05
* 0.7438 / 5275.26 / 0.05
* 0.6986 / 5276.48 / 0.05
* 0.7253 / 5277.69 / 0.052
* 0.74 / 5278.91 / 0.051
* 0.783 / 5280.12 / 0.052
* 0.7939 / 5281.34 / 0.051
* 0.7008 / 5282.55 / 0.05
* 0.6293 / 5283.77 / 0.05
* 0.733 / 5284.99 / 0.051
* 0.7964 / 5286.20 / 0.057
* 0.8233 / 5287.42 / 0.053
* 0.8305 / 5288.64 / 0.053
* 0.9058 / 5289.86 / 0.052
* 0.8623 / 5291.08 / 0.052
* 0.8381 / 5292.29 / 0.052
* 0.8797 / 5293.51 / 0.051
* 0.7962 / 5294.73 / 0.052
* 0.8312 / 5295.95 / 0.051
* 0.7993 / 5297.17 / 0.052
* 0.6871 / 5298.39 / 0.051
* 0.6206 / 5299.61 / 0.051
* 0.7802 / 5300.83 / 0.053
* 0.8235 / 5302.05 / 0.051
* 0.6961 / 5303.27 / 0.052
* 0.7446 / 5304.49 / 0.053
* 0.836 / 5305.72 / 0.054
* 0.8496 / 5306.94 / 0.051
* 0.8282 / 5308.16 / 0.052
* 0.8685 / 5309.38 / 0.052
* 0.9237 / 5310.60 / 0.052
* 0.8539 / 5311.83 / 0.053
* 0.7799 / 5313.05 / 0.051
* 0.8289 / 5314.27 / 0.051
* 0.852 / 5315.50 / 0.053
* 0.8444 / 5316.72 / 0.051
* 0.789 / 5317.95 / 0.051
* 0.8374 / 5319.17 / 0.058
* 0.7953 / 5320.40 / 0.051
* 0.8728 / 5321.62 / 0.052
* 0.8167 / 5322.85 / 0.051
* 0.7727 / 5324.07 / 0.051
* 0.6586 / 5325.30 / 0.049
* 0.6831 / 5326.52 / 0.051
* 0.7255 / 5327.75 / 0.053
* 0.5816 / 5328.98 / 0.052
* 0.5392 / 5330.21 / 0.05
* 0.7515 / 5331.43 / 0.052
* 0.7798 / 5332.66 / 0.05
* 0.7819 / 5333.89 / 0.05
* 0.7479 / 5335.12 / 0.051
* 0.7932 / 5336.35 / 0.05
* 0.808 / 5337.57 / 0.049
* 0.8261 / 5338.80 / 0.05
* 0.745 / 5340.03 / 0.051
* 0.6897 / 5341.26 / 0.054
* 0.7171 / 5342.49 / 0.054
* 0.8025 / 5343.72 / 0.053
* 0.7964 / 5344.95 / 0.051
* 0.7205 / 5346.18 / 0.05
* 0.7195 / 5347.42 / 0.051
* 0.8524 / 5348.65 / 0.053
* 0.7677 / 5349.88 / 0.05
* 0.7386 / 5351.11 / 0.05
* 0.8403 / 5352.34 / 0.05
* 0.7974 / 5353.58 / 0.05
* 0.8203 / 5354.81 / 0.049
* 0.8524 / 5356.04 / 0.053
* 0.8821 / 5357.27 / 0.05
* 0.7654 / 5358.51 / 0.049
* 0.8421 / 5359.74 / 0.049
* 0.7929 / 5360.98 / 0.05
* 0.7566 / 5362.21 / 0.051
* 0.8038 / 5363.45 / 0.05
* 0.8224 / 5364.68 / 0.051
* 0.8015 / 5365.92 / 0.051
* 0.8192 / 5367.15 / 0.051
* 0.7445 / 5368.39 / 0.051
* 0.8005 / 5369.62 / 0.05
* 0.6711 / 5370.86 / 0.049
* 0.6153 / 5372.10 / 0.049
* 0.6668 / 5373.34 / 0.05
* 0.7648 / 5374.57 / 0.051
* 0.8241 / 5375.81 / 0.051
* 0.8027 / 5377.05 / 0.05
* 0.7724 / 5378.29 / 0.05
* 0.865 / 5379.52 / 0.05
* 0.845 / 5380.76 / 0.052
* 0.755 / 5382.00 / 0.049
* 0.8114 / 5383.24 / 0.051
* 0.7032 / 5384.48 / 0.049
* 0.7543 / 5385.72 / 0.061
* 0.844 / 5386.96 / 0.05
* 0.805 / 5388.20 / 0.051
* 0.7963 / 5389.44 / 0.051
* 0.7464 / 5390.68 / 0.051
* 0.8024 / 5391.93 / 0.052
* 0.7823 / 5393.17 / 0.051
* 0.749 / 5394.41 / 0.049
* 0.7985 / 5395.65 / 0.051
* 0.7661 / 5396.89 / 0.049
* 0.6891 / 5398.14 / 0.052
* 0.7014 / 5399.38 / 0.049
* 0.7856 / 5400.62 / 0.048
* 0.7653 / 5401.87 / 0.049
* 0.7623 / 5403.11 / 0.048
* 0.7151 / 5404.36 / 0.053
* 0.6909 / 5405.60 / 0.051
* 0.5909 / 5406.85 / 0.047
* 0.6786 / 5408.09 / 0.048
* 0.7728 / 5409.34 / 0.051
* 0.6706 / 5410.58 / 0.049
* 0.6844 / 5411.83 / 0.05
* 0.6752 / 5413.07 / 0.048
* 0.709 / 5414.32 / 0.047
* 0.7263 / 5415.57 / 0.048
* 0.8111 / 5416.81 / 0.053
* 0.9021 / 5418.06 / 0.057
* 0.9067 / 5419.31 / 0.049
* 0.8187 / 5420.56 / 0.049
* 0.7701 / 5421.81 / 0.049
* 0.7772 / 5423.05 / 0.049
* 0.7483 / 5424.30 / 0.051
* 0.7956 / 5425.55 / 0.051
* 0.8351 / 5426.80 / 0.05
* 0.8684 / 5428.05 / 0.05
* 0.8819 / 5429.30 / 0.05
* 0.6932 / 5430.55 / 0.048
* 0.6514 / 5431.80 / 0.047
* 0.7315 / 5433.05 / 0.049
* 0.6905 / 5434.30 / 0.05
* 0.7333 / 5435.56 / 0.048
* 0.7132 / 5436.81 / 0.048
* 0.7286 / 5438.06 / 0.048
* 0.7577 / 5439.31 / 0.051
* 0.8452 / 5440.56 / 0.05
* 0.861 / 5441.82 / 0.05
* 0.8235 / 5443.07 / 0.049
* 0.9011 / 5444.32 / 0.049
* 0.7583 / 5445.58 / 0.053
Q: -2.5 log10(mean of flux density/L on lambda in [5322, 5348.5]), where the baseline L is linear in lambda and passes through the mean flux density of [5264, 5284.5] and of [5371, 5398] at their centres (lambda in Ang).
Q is -0.02 mag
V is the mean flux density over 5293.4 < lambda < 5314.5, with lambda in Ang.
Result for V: 0.799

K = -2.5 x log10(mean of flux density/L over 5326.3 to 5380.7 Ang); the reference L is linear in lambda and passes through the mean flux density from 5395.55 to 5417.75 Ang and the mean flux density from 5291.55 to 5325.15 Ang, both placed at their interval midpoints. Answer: 0.00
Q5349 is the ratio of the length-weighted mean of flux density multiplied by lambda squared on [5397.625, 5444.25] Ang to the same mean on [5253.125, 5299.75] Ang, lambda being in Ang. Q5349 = 1.09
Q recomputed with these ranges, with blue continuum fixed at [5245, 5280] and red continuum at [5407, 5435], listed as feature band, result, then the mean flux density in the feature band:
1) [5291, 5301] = -0.09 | 0.785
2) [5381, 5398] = -0.04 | 0.777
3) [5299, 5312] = -0.11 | 0.8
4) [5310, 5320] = -0.15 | 0.837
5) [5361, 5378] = -0.03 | 0.762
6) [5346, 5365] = -0.08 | 0.8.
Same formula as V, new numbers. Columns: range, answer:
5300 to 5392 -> 0.781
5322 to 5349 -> 0.741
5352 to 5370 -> 0.809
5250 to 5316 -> 0.756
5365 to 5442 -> 0.762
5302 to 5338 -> 0.781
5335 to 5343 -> 0.763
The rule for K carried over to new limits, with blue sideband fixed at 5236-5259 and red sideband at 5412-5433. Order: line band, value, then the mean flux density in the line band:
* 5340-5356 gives 0.01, 0.774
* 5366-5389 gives 0.01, 0.771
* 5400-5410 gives 0.09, 0.72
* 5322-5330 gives 0.11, 0.702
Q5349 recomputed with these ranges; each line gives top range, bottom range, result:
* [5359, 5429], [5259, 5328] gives 1.05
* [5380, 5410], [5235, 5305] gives 1.06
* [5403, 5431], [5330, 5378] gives 1.01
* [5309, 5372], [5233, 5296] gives 1.08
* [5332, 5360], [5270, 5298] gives 1.07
